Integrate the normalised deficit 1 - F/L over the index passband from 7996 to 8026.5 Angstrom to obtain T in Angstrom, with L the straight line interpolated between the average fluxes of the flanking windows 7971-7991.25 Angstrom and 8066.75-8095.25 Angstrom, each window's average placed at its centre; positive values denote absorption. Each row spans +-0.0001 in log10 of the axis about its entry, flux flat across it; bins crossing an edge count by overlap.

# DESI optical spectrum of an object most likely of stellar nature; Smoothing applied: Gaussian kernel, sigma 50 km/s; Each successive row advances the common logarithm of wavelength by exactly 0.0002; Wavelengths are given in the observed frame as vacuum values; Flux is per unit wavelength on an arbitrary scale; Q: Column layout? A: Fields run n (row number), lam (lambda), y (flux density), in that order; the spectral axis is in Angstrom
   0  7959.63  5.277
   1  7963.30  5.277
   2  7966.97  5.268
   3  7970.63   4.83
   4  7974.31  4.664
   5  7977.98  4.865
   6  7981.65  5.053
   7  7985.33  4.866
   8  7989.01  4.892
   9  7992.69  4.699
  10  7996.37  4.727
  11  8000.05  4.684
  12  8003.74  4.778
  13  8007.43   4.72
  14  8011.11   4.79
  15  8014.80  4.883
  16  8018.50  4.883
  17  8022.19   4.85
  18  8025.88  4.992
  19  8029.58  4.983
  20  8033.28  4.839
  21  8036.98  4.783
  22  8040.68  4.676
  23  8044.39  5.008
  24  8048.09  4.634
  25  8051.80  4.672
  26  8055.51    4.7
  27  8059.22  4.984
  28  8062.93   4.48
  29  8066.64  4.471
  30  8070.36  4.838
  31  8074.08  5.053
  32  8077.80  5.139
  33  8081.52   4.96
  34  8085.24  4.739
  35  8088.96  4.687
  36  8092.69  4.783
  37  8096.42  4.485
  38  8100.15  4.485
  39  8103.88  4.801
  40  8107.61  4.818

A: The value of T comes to 0.3 Angstrom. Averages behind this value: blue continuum 4.86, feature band 4.81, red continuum 4.85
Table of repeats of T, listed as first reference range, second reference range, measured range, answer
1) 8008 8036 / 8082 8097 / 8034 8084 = -0.1 Angstrom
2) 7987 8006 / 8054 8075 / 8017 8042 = -0.6 Angstrom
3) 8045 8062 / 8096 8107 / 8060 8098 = -0.7 Angstrom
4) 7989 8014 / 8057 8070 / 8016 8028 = -0.5 Angstrom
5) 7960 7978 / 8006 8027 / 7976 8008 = 0.8 Angstrom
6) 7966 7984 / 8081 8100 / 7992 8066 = 0.4 Angstrom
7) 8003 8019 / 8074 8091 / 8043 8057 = 0.3 Angstrom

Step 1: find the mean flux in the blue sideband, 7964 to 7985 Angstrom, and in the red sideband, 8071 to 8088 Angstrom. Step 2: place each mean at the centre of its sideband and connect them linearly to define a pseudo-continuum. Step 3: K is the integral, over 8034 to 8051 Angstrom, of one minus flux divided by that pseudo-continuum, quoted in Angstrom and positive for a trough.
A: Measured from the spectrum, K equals 0.61 Angstrom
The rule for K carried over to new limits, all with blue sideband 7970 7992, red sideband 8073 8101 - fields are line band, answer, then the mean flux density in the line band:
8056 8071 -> 0.4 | 4.68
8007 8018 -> 0.0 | 4.82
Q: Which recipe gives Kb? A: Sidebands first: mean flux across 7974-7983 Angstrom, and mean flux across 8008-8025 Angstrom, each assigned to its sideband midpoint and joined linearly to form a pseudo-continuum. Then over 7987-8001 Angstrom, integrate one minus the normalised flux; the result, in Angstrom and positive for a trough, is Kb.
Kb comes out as 0.3 Angstrom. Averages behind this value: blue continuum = 4.89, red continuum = 4.85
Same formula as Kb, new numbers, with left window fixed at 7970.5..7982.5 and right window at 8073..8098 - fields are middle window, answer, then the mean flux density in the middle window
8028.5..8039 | 0.0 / 4.86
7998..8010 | 0.3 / 4.73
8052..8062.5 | 0.1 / 4.77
